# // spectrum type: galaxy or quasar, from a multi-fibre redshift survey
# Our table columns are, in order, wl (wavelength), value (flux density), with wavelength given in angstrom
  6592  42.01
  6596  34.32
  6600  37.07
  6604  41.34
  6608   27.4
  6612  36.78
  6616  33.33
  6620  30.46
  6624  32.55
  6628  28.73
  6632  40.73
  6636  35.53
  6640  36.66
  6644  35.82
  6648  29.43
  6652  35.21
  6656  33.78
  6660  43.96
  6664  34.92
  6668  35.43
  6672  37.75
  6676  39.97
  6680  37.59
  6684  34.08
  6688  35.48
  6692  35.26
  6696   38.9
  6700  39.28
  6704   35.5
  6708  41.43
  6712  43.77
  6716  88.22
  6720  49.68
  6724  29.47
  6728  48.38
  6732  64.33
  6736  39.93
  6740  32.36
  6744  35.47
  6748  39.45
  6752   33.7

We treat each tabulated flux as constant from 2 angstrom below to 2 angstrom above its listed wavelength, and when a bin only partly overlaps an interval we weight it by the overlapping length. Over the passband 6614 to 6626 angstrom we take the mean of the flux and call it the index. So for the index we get 32.1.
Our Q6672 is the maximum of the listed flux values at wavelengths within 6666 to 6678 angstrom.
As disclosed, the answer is 39.97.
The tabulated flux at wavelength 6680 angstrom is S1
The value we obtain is 37.59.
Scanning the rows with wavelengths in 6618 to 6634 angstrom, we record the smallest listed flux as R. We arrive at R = 28.73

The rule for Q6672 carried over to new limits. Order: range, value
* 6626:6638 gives 40.73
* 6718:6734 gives 64.33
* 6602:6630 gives 41.34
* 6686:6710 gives 41.43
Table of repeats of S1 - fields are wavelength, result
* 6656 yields 33.78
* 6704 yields 35.5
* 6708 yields 41.43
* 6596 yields 34.32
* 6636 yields 35.53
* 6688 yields 35.48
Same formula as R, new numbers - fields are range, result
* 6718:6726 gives 29.47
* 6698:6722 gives 35.5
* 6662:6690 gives 34.08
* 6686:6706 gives 35.26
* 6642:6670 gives 29.43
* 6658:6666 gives 34.92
